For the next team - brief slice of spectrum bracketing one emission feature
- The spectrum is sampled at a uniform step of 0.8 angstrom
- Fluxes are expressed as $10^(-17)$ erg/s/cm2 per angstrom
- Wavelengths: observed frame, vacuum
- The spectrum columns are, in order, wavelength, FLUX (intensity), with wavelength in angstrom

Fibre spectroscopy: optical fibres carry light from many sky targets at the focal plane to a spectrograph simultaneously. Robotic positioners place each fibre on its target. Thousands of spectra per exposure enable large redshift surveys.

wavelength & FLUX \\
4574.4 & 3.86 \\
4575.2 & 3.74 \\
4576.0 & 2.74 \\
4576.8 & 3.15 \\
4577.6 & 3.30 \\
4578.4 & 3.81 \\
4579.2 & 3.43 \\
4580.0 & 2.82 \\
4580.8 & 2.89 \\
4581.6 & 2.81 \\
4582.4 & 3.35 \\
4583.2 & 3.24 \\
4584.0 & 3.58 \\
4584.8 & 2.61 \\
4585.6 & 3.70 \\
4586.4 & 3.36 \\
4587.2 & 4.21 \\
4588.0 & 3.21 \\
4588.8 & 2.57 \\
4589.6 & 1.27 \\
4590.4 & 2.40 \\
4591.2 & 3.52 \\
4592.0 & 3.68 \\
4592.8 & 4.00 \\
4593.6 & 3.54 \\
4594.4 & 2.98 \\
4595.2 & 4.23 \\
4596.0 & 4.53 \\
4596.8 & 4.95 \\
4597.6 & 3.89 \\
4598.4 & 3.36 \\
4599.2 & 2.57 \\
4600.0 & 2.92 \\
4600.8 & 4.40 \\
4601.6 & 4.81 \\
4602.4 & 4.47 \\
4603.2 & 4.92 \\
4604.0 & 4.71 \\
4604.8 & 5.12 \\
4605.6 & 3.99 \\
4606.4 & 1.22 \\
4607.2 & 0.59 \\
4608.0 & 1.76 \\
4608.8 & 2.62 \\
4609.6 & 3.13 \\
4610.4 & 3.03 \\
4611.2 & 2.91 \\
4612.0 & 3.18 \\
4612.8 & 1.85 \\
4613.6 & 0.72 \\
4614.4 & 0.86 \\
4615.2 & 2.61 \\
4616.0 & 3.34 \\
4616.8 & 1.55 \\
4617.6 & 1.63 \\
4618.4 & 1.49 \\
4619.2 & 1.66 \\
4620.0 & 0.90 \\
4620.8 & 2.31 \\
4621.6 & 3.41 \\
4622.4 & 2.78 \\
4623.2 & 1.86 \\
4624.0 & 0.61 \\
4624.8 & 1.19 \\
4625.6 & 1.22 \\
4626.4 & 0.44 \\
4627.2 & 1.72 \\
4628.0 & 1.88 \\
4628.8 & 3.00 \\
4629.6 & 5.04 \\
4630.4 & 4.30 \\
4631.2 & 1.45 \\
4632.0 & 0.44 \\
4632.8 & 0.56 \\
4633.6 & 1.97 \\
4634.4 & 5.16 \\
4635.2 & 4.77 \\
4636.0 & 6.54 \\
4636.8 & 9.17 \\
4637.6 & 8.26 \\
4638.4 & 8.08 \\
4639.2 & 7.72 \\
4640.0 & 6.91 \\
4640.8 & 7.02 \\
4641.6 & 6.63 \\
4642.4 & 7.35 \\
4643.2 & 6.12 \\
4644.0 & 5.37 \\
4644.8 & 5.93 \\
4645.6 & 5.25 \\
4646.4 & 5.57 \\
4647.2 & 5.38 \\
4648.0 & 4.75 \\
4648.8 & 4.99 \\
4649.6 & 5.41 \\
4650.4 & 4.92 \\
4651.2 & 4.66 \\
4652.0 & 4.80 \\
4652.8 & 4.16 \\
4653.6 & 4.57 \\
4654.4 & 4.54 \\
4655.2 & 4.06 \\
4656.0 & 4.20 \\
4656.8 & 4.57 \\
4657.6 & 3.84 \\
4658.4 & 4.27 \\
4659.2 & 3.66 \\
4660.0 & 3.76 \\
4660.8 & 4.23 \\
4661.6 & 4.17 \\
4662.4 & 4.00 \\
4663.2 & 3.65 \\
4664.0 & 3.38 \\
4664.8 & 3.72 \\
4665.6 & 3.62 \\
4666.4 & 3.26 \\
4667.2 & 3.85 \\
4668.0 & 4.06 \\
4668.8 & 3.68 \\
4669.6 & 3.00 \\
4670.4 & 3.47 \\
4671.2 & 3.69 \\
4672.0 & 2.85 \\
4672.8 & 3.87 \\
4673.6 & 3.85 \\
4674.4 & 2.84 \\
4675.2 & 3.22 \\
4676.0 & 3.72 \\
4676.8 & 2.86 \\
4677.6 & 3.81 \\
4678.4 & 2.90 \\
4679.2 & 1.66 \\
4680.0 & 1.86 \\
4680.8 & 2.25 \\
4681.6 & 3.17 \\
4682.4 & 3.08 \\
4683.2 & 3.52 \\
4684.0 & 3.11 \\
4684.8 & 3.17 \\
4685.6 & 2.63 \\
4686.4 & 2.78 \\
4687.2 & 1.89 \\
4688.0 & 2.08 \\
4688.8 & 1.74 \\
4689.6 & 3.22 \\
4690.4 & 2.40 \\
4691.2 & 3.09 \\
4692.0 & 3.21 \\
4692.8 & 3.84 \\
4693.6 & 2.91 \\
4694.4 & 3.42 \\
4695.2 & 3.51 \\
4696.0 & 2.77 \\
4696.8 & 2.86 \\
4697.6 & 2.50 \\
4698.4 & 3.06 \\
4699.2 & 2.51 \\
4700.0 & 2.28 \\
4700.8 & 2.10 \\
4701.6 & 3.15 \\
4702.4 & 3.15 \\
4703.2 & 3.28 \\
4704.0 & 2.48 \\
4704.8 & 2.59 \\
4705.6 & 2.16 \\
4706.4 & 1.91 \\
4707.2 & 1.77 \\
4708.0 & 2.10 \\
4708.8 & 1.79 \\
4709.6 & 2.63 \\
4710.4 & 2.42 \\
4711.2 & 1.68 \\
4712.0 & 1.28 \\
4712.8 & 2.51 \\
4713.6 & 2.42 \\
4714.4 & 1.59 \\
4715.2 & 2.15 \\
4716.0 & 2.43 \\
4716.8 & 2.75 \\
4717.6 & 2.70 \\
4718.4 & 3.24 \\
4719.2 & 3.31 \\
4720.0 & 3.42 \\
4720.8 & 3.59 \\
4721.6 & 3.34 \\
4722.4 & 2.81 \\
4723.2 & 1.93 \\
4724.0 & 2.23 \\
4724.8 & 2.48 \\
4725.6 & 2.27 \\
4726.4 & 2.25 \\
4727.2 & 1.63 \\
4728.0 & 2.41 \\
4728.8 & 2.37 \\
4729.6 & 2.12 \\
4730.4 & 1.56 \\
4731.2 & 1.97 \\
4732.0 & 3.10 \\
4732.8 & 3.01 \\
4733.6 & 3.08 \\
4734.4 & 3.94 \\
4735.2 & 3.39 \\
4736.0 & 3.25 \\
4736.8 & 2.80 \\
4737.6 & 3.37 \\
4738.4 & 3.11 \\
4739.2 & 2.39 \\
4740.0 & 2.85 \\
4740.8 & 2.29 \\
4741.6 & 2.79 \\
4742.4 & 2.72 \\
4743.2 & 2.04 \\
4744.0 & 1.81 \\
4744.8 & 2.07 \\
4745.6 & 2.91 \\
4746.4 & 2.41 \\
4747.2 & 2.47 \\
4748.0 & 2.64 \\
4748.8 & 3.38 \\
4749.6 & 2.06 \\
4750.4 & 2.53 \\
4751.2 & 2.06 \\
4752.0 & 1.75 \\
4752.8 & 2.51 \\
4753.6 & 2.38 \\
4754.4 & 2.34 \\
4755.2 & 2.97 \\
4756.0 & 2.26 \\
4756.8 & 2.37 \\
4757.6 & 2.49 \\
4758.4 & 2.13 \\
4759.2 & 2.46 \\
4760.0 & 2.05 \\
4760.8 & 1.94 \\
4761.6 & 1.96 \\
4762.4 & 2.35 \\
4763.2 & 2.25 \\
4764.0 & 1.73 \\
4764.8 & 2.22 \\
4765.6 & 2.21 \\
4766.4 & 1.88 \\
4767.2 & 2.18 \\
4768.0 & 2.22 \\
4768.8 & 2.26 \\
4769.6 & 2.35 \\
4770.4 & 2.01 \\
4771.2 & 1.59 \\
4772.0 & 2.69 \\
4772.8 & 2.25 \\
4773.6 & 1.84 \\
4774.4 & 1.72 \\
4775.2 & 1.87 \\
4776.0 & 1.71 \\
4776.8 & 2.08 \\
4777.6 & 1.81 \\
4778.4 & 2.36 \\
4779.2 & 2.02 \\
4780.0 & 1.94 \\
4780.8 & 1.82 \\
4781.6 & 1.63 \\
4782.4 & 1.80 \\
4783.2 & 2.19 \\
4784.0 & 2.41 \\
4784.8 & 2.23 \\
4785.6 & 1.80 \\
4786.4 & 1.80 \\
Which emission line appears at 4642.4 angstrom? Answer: Lyman alpha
